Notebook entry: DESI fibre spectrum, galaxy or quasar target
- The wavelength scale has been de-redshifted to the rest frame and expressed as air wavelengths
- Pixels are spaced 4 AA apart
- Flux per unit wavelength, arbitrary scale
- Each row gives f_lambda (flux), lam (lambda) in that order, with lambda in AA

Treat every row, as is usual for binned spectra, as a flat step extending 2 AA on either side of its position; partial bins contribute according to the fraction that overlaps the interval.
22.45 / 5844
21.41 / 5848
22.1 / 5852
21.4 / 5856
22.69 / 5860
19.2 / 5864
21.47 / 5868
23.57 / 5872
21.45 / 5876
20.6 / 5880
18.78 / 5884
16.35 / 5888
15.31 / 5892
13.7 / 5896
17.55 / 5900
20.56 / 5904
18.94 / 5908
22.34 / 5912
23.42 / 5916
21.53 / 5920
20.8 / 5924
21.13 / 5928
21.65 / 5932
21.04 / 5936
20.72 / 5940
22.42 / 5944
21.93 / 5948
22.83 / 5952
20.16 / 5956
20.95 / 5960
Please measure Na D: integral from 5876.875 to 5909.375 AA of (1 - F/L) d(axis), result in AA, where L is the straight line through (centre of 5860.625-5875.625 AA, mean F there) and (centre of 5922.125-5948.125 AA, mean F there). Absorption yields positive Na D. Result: 5.50 AA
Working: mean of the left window 21.5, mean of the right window 21.3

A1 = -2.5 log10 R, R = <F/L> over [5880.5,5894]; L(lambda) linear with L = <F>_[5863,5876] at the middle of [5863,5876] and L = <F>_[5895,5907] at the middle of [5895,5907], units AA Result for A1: 0.13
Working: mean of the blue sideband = 21.6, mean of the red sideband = 17.7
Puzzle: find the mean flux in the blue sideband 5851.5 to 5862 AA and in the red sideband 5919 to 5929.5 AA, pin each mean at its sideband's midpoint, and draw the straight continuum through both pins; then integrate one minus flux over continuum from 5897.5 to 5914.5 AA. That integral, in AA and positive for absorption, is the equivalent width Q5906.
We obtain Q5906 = 1.3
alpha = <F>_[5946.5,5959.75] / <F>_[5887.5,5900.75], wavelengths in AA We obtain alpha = 1.39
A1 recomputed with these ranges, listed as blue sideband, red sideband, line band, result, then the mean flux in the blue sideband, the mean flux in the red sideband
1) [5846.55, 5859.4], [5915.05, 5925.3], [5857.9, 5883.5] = 0.02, 21.8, 21.8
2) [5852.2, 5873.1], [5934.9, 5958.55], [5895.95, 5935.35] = 0.05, 21.6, 21.5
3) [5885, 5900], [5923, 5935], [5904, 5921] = -0.15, 15.7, 21.2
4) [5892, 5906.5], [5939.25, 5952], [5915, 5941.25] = -0.07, 17.1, 22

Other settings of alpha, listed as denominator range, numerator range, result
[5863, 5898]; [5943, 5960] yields 1.15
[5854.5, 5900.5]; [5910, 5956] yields 1.12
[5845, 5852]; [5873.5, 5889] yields 0.90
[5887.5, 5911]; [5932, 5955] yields 1.25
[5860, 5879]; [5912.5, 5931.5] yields 1.01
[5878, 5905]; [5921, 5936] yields 1.22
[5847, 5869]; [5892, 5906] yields 0.79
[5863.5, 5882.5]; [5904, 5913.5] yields 0.96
